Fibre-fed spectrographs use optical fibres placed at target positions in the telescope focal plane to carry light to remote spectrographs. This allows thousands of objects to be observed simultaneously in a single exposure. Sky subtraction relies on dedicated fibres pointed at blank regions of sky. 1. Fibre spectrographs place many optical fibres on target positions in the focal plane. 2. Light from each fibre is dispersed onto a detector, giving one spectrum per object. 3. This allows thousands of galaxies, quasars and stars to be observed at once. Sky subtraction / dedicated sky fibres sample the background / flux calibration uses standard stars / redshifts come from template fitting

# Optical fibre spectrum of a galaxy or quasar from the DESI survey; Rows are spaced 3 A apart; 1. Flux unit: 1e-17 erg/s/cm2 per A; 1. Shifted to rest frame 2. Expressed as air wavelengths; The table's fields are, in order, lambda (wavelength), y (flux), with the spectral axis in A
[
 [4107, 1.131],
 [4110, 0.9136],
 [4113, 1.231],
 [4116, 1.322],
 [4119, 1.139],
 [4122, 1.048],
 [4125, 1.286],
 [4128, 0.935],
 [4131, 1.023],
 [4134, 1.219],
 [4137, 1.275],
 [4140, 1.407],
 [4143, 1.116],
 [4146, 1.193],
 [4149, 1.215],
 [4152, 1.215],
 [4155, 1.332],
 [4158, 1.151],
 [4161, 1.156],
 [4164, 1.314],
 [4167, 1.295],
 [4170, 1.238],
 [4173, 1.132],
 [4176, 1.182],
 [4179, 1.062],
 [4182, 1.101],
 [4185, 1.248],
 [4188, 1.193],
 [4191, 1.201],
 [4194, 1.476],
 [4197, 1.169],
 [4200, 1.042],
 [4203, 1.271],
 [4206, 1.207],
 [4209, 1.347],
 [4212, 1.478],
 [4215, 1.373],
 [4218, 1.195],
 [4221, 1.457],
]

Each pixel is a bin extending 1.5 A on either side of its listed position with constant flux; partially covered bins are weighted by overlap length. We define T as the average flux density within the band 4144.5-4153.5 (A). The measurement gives 1.21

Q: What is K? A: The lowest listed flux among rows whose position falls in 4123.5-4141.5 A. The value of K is 0.935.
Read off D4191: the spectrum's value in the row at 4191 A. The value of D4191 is 1.201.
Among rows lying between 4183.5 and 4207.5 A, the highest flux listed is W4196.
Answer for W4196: 1.476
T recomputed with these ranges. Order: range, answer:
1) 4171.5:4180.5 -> 1.13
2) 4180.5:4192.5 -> 1.19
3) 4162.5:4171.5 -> 1.28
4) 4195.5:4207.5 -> 1.17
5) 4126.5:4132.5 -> 0.979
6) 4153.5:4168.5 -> 1.25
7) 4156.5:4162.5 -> 1.15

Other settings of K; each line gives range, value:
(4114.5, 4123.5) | 1.048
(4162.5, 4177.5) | 1.132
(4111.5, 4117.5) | 1.231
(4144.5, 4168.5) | 1.151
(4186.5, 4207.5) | 1.042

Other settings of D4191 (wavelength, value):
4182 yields 1.101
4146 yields 1.193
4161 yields 1.156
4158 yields 1.151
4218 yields 1.195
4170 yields 1.238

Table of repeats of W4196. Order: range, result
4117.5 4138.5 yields 1.286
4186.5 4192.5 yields 1.201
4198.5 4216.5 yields 1.478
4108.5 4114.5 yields 1.231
